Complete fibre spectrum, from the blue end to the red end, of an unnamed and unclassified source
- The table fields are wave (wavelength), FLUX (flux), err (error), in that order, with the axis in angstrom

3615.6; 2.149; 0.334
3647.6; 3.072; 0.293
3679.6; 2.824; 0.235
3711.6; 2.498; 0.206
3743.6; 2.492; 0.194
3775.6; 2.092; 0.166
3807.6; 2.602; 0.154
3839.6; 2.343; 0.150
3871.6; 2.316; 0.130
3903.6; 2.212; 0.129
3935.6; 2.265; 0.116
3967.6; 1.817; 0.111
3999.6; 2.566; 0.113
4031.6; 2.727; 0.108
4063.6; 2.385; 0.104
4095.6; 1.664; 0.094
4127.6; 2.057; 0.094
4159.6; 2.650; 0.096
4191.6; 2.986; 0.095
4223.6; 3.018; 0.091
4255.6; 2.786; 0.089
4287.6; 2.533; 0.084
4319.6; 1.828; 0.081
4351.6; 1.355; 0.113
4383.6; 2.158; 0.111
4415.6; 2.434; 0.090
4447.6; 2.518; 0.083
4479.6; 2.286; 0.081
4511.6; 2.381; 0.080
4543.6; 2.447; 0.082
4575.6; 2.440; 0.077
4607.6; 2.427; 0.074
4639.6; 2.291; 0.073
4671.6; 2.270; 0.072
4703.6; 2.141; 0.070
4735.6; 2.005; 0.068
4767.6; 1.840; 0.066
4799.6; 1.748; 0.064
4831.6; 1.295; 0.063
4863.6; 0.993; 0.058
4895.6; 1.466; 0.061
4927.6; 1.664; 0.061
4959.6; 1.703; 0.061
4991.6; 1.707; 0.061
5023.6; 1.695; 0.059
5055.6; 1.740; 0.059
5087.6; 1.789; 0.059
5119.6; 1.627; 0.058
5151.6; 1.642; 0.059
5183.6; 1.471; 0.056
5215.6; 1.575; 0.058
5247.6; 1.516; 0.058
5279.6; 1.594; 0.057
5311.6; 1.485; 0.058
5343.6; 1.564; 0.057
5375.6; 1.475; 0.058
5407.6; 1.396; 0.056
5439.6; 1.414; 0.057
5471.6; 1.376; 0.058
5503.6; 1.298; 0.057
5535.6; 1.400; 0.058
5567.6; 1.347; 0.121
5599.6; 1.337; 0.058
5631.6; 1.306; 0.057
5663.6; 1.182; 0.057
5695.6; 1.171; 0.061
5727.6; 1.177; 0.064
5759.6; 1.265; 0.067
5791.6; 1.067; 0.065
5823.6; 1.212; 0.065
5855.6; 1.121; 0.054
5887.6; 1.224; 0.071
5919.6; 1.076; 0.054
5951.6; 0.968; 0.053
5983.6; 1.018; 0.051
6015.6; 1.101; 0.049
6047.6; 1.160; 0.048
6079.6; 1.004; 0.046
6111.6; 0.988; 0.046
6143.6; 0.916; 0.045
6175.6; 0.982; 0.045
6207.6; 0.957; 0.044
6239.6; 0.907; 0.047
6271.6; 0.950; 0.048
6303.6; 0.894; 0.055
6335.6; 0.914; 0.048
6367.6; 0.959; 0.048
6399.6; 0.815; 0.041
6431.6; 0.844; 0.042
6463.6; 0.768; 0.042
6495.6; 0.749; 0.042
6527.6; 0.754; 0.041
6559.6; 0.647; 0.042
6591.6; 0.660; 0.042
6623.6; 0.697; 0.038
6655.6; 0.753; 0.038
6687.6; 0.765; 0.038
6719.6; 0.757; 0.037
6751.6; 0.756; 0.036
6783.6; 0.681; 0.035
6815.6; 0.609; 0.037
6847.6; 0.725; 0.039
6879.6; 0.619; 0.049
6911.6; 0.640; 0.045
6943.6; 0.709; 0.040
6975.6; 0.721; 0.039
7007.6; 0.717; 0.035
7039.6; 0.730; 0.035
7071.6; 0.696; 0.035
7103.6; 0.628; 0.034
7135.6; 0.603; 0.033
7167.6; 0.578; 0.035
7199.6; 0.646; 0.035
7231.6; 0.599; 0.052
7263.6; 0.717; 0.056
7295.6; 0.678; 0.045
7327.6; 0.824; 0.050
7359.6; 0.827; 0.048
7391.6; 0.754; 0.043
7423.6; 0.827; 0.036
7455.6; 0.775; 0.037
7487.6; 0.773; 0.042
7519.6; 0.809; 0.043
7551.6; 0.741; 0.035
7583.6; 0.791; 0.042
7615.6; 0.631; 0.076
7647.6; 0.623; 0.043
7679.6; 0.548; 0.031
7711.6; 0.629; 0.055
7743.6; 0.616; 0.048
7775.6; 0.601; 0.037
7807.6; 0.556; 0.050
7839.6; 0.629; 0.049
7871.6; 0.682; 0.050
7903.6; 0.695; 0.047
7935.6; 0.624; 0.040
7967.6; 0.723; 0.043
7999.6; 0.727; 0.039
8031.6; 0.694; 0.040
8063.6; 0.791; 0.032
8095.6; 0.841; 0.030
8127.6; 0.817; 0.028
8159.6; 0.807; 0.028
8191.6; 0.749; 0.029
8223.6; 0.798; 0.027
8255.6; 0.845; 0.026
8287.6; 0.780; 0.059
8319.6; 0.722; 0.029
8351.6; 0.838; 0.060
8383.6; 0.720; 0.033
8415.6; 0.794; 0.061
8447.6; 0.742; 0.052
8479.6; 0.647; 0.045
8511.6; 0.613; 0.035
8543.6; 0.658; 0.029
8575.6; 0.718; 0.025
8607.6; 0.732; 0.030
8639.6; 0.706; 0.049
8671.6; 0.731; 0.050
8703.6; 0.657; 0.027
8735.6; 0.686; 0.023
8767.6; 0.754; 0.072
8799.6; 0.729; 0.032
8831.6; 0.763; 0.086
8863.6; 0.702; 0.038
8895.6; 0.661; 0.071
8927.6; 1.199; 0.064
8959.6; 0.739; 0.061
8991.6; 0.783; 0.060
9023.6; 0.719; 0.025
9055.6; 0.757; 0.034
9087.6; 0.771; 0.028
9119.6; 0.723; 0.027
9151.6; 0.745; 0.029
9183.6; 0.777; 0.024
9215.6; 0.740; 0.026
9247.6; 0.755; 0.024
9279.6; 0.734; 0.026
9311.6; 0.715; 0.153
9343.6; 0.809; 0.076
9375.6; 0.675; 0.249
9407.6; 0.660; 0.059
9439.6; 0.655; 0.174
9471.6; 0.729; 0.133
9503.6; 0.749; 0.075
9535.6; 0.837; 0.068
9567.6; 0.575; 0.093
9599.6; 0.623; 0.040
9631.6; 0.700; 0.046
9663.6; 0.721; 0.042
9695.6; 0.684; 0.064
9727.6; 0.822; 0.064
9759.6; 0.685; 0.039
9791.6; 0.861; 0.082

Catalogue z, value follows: 0.000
